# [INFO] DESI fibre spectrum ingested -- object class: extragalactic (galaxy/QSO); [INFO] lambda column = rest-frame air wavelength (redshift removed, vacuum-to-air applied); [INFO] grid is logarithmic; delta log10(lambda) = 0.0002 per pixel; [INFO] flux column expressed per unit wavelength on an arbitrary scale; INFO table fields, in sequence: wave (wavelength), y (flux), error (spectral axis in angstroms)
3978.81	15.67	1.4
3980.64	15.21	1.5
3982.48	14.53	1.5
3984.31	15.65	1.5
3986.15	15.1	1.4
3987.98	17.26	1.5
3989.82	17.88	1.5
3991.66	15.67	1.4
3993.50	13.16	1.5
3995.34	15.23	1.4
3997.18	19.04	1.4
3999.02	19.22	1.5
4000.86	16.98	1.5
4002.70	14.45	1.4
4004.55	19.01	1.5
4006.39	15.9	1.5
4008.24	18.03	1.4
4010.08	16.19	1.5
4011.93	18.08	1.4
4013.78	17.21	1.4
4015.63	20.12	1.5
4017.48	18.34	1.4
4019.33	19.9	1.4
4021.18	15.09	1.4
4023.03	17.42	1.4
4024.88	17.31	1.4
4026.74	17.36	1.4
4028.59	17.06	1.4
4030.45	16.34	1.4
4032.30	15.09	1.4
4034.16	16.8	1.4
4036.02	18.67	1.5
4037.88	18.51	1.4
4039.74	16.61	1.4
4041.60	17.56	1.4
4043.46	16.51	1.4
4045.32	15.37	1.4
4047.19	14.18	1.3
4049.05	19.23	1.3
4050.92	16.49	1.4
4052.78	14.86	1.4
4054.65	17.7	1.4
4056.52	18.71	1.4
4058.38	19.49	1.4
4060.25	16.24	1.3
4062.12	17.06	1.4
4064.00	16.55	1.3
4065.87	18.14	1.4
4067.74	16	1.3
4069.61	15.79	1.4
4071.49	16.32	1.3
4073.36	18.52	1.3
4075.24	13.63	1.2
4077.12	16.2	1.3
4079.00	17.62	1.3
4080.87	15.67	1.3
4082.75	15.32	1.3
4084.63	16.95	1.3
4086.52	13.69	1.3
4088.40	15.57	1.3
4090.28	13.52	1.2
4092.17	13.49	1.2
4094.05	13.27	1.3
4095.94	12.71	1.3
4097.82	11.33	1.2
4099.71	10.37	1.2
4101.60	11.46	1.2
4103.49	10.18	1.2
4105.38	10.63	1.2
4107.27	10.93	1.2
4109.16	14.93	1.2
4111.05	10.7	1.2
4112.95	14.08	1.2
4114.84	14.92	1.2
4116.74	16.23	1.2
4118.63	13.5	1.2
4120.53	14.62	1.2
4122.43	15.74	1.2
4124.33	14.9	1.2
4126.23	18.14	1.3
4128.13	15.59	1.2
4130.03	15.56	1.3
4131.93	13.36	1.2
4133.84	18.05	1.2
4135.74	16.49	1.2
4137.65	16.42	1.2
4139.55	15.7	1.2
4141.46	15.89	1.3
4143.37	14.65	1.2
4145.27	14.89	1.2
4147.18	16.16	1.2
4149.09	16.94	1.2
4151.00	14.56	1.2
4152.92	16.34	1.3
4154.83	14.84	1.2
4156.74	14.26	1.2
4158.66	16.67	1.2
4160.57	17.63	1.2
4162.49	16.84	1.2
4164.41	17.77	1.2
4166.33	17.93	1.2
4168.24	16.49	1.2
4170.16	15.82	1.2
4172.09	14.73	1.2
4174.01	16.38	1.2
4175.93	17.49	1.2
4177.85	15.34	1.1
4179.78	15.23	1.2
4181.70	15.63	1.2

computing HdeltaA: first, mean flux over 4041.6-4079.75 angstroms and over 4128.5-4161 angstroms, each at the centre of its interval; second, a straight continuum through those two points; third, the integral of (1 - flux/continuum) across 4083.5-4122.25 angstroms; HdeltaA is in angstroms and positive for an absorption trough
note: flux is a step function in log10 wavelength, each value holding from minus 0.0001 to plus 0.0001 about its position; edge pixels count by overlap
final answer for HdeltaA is 7.2 angstroms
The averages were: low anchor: 16.7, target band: 13.2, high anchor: 15.8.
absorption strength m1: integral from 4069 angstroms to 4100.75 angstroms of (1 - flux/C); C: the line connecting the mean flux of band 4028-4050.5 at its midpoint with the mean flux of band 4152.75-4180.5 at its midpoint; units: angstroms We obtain 3.7 angstroms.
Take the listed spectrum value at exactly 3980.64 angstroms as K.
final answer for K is 15.21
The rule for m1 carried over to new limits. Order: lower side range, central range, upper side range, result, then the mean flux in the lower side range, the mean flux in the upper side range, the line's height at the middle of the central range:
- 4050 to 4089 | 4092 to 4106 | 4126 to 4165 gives 4.0 angstroms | 16.5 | 16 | 16.3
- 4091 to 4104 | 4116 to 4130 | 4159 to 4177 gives -1.9 angstroms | 11.9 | 16.8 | 13.7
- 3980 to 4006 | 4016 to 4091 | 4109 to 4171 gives -3.1 angstroms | 16.3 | 15.7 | 16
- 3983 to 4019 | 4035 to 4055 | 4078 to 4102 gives -1.7 angstroms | 17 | 14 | 15.5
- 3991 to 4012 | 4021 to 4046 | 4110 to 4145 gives -0.9 angstroms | 16.7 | 15.2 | 16.3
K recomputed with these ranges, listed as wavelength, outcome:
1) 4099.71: 10.37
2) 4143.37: 14.65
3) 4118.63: 13.5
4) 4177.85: 15.34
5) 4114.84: 14.92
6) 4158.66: 16.67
